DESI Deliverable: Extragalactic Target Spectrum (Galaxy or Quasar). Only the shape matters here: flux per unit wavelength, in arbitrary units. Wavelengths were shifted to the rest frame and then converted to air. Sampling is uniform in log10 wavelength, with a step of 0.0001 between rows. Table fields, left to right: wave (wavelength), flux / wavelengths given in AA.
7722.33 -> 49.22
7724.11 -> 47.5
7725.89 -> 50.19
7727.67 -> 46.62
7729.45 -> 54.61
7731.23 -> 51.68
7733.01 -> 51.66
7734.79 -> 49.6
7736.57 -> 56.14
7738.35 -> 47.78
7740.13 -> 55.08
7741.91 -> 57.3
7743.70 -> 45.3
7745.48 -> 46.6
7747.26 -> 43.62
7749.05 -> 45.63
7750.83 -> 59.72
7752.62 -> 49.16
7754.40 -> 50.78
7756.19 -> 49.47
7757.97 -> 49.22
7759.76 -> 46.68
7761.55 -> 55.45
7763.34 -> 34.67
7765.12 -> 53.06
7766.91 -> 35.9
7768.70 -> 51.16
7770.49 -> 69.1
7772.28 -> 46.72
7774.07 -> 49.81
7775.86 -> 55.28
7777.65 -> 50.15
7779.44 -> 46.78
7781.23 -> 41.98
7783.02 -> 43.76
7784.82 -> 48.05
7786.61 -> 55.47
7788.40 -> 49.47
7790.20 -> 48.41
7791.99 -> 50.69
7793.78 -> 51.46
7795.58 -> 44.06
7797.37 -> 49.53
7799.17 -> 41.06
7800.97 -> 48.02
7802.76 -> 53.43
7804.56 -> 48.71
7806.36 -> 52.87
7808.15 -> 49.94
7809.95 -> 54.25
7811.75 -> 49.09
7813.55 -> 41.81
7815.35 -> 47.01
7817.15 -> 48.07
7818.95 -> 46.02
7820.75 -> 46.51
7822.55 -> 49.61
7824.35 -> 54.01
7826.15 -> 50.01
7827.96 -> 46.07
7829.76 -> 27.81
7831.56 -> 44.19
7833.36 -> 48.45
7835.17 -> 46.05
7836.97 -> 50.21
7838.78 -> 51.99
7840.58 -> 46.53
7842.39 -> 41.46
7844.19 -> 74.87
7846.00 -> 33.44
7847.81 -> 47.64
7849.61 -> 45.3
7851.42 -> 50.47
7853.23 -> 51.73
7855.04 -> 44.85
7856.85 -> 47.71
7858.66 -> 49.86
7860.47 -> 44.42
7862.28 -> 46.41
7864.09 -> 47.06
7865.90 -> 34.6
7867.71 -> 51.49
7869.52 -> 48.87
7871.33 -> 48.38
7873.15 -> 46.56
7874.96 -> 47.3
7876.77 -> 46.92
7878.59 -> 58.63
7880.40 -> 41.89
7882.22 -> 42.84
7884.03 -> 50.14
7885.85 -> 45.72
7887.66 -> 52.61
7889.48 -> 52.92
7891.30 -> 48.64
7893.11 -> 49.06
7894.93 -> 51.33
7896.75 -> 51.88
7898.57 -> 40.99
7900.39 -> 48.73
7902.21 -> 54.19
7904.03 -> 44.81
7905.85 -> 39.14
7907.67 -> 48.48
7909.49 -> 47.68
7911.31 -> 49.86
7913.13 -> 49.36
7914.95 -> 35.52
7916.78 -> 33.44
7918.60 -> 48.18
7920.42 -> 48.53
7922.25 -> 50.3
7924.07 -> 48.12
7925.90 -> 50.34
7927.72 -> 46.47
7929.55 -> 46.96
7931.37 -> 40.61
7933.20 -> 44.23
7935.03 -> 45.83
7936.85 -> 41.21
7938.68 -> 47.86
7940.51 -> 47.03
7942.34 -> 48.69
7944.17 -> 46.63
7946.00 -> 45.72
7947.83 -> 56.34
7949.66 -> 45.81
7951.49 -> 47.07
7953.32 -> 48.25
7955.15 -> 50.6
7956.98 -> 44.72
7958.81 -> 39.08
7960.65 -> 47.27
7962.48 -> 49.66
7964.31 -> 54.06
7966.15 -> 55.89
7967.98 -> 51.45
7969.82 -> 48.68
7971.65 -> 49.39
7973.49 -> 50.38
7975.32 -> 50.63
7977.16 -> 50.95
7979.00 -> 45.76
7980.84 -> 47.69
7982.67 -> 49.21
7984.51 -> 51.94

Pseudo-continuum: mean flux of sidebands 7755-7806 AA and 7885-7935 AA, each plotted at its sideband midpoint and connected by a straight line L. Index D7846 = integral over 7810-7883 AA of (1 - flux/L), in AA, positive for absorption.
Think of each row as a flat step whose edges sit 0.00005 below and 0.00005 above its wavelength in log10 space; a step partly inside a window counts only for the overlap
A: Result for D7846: 1.0 AA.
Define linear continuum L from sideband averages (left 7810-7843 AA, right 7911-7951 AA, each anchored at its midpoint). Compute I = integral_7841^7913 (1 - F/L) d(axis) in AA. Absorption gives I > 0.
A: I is -2.4 AA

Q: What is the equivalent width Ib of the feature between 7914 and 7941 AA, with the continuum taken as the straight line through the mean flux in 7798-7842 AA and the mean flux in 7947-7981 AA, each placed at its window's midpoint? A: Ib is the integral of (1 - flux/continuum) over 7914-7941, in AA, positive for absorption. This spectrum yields 2.1 AA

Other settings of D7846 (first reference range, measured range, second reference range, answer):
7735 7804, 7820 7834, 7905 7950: 0.70 AA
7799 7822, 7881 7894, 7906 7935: -0.60 AA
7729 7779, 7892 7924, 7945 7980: 1.79 AA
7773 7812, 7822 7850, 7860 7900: 0.63 AA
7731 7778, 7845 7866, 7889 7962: 1.03 AA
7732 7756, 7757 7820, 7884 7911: 1.52 AA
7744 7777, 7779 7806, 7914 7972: 0.48 AA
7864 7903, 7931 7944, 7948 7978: 0.94 AA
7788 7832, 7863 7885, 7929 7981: 0.34 AA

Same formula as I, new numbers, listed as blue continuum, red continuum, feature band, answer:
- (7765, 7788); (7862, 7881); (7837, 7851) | -0.28 AA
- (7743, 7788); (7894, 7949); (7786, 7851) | 0.04 AA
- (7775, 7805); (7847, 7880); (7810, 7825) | 0.06 AA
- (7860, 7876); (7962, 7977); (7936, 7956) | 0.94 AA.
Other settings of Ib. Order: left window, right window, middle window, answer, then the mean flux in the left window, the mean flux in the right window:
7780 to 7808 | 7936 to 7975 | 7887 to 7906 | -0.2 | 48.5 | 48.4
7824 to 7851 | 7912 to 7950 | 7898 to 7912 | -0.1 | 47.1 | 46.1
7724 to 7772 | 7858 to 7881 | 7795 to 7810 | 0.0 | 50.1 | 47.2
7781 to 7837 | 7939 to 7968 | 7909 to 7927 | 0.8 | 47.7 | 48.5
